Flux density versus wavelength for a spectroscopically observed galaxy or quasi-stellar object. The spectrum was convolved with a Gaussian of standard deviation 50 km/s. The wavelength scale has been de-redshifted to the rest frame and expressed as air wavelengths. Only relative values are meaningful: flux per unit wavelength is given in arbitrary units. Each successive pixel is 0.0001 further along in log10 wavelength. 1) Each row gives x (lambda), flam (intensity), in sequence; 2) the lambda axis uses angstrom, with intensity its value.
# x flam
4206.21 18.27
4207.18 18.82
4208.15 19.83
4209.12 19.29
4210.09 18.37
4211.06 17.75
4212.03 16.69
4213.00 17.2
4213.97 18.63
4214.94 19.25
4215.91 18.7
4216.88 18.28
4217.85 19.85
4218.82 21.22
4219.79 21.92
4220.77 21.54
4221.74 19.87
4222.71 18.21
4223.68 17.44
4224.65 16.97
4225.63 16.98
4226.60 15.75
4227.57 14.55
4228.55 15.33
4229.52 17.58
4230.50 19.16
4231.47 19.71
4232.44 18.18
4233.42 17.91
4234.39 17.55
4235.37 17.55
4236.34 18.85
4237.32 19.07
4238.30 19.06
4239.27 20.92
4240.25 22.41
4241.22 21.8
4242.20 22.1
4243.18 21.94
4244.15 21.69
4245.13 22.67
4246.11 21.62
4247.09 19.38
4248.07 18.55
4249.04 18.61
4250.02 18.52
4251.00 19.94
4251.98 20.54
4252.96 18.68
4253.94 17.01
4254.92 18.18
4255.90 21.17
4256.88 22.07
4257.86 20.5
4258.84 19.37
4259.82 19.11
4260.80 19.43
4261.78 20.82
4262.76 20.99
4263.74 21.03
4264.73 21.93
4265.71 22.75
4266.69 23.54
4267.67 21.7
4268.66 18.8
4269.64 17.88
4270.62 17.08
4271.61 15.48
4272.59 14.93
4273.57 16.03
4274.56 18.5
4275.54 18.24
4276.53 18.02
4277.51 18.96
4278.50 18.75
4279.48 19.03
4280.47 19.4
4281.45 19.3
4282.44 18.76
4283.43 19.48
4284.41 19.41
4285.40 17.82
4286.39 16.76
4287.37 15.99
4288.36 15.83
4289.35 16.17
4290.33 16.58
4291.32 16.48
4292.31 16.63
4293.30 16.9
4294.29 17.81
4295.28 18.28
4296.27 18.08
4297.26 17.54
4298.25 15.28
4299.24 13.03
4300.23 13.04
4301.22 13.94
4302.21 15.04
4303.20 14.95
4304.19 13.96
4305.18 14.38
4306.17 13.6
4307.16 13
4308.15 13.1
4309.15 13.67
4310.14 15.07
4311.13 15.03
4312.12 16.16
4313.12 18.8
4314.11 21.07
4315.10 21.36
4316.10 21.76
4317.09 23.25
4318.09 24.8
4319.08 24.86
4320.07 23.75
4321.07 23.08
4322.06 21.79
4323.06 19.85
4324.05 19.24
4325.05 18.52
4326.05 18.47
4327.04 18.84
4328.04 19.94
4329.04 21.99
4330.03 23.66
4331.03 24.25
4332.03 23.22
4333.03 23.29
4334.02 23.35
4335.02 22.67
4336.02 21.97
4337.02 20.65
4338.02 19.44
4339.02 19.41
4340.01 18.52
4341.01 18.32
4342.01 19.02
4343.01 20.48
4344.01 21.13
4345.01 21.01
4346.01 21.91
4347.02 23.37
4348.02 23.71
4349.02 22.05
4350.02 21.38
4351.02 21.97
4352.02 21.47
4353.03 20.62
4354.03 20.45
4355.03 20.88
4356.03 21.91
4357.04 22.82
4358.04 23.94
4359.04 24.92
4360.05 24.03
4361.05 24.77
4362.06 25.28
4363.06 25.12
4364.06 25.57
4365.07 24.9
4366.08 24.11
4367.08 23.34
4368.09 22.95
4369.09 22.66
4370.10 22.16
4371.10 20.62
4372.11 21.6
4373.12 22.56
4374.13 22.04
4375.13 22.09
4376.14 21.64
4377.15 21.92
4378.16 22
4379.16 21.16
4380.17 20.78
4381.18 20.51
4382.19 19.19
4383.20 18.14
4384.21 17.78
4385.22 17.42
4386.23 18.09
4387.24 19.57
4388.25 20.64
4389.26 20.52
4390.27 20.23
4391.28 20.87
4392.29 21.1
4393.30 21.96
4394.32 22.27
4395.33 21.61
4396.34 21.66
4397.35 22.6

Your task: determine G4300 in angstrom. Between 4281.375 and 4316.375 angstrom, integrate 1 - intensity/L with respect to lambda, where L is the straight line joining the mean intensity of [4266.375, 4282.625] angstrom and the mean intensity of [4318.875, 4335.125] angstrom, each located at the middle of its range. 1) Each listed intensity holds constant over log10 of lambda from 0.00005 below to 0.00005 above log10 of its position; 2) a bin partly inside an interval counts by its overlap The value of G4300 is 6.1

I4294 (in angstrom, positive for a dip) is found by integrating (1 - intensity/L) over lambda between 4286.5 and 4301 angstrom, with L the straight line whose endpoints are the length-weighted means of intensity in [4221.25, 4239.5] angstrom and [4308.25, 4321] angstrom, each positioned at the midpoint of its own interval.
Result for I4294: 2.3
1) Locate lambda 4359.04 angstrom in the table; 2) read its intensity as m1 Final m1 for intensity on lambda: 24.92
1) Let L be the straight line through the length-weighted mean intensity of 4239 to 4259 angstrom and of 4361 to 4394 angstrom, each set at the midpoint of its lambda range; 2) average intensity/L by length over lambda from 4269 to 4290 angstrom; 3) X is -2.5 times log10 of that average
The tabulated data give 0.17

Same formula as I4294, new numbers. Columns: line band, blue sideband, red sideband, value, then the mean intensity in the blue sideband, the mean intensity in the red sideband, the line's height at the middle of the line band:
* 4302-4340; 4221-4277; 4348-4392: 2.27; 19.2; 21.8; 20.7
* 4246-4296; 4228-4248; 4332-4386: 3.62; 19.7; 21.8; 20.3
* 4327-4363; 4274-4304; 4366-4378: -2.40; 17.1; 22.2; 20.6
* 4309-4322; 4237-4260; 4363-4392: 0.23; 20.2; 21.3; 20.8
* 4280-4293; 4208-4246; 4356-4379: 2.01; 19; 23.2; 20.8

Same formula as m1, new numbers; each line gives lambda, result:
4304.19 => 13.96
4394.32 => 22.27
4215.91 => 18.7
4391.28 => 20.87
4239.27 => 20.92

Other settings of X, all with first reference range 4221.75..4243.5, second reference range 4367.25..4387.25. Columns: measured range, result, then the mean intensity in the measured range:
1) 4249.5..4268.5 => -0.07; 20.3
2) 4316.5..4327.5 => -0.08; 21.5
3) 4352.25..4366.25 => -0.14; 23.5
